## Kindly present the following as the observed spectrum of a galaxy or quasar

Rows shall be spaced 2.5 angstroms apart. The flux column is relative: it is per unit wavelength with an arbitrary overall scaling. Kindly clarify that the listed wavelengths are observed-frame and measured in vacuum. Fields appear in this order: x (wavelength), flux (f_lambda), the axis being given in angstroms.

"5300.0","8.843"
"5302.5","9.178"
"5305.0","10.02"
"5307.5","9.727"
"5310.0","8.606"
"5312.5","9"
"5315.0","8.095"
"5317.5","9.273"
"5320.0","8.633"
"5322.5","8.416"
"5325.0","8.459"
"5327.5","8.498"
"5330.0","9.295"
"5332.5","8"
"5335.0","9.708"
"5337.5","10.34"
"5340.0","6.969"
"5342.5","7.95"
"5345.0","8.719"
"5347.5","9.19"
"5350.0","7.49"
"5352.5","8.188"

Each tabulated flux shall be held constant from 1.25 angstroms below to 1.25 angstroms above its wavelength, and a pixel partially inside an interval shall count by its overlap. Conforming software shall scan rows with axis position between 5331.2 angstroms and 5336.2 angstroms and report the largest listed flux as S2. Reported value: 9.708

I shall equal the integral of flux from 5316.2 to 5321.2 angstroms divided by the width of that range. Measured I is 8.95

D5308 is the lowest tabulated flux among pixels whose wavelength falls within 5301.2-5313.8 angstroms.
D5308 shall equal 8.606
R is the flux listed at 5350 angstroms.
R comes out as 7.49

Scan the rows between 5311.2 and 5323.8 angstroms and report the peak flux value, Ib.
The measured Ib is 9.273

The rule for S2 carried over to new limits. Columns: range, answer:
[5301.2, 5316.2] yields 10.02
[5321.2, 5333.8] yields 9.295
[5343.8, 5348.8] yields 9.19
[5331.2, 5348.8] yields 10.34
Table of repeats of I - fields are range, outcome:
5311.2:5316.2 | 8.55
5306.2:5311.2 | 9.18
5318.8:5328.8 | 8.5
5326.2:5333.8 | 8.6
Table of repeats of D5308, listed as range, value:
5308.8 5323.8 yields 8.095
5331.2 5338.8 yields 8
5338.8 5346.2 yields 6.969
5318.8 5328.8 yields 8.416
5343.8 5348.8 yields 8.719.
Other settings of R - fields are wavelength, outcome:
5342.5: 7.95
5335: 9.708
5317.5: 9.273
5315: 8.095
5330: 9.295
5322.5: 8.416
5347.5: 9.19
